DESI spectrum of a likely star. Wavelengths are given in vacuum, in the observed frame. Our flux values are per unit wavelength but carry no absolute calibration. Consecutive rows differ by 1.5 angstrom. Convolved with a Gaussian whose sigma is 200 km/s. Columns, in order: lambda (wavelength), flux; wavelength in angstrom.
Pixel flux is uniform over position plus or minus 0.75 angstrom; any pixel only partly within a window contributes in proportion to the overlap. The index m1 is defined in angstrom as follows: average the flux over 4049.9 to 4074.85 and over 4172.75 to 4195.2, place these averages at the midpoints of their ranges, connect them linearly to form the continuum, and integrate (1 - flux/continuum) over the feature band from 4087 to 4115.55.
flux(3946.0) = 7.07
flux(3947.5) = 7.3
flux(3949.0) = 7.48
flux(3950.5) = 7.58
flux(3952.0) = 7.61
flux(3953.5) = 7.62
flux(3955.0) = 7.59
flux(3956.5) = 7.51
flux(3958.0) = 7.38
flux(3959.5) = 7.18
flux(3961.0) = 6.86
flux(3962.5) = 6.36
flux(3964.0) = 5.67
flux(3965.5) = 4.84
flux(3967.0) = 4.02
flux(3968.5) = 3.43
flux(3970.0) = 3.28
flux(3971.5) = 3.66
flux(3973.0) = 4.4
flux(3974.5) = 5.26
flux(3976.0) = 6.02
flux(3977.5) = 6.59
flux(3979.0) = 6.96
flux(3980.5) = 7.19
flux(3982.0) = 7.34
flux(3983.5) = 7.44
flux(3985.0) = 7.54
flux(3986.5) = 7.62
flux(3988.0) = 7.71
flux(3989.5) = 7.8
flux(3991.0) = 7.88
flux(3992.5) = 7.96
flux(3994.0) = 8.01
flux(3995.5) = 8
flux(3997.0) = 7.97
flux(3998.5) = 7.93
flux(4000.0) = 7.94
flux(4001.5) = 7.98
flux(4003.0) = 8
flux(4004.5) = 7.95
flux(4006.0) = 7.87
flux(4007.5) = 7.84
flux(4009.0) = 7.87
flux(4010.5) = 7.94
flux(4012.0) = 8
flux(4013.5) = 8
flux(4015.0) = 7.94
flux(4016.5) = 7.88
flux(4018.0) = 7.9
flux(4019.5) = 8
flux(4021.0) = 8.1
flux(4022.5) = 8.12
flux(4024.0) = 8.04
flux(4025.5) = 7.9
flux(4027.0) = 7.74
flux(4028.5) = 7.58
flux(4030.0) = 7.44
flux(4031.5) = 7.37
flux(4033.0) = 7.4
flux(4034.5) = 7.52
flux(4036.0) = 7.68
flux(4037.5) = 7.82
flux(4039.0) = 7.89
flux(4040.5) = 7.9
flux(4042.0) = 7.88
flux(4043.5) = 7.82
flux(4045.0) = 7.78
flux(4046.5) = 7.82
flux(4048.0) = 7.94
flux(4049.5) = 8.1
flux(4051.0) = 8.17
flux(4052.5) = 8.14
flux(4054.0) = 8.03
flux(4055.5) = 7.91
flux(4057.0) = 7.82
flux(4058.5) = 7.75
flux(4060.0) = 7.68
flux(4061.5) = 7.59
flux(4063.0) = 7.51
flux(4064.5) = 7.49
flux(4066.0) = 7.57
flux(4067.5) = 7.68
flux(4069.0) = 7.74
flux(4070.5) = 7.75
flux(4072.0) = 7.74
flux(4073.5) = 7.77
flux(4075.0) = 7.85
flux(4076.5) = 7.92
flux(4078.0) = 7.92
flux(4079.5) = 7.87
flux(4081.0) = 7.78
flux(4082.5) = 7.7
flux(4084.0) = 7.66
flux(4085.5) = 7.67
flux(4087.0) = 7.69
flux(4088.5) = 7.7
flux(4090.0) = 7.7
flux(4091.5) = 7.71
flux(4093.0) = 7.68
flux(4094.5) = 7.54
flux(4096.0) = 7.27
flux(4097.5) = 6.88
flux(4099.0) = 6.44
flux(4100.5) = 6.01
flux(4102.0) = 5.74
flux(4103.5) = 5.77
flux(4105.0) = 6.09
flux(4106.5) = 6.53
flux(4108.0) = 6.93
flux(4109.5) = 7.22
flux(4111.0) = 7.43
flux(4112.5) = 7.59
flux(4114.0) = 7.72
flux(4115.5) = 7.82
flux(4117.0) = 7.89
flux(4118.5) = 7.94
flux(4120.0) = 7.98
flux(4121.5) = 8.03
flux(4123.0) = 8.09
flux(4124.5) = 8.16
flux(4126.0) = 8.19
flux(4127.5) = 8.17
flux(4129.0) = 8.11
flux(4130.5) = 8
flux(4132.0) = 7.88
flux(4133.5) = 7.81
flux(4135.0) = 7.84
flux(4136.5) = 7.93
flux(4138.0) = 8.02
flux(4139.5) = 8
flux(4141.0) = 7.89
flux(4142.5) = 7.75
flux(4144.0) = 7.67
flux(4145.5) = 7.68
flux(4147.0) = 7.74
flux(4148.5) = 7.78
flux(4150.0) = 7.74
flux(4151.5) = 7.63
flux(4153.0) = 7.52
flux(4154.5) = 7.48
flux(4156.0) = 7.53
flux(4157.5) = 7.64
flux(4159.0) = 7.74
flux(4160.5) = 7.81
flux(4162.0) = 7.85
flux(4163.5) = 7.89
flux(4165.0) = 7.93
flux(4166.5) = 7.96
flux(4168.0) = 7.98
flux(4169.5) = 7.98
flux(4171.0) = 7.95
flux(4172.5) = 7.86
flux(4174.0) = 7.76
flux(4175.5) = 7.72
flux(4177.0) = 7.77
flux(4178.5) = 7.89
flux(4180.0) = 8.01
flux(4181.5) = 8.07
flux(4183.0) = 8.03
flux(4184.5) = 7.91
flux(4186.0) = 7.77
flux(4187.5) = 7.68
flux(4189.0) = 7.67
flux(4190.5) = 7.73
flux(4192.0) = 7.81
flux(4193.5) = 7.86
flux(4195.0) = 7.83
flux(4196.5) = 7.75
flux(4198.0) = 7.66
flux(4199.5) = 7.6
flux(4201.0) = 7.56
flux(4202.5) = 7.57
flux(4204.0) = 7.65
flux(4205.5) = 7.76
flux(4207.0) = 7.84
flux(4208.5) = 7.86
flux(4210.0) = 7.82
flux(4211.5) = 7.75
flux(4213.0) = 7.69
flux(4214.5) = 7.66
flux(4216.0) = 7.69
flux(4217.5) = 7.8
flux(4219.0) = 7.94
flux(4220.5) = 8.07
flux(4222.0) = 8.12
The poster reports 2.8 angstrom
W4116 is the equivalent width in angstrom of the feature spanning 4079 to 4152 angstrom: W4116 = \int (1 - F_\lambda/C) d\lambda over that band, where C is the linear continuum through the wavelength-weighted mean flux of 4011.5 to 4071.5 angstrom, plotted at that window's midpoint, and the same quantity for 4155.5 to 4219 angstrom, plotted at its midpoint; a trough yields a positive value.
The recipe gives 2.3 angstrom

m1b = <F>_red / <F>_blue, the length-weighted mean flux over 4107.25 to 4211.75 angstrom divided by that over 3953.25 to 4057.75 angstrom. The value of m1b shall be 1.07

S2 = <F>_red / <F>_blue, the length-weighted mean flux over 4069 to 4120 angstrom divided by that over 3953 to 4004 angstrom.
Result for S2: 1.1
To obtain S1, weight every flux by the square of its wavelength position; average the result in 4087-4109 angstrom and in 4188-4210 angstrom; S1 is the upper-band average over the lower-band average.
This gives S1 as 1.18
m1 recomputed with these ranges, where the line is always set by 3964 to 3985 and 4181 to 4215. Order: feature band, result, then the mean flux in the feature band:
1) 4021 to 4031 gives -3.0 angstrom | 7.81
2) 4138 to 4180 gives -2.4 angstrom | 7.79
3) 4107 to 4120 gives -1.2 angstrom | 7.57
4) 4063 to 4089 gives -4.8 angstrom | 7.73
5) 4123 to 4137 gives -1.9 angstrom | 8.02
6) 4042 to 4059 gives -4.5 angstrom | 7.93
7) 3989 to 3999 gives -3.9 angstrom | 7.94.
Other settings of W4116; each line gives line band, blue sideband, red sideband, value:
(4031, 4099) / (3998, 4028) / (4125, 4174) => 1.63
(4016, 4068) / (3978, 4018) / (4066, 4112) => -1.65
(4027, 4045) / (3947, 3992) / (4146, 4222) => -2.00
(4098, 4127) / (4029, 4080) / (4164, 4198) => 2.10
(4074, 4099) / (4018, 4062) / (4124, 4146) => 0.82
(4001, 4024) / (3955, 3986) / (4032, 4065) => -3.28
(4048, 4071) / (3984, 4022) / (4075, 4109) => -1.05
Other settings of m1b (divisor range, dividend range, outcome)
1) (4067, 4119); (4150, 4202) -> 1.06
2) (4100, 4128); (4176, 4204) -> 1.06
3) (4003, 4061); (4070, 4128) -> 0.95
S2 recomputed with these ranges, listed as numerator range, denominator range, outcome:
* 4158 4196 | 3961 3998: 1.23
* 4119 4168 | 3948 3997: 1.18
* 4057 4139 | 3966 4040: 1.04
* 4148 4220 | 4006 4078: 1.00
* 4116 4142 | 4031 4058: 1.02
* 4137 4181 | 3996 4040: 0.99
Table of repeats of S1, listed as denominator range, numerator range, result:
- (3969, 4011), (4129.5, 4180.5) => 1.19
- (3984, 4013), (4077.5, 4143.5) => 1.01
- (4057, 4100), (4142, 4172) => 1.06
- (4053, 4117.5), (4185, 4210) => 1.10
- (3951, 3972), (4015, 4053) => 1.36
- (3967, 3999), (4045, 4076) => 1.23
